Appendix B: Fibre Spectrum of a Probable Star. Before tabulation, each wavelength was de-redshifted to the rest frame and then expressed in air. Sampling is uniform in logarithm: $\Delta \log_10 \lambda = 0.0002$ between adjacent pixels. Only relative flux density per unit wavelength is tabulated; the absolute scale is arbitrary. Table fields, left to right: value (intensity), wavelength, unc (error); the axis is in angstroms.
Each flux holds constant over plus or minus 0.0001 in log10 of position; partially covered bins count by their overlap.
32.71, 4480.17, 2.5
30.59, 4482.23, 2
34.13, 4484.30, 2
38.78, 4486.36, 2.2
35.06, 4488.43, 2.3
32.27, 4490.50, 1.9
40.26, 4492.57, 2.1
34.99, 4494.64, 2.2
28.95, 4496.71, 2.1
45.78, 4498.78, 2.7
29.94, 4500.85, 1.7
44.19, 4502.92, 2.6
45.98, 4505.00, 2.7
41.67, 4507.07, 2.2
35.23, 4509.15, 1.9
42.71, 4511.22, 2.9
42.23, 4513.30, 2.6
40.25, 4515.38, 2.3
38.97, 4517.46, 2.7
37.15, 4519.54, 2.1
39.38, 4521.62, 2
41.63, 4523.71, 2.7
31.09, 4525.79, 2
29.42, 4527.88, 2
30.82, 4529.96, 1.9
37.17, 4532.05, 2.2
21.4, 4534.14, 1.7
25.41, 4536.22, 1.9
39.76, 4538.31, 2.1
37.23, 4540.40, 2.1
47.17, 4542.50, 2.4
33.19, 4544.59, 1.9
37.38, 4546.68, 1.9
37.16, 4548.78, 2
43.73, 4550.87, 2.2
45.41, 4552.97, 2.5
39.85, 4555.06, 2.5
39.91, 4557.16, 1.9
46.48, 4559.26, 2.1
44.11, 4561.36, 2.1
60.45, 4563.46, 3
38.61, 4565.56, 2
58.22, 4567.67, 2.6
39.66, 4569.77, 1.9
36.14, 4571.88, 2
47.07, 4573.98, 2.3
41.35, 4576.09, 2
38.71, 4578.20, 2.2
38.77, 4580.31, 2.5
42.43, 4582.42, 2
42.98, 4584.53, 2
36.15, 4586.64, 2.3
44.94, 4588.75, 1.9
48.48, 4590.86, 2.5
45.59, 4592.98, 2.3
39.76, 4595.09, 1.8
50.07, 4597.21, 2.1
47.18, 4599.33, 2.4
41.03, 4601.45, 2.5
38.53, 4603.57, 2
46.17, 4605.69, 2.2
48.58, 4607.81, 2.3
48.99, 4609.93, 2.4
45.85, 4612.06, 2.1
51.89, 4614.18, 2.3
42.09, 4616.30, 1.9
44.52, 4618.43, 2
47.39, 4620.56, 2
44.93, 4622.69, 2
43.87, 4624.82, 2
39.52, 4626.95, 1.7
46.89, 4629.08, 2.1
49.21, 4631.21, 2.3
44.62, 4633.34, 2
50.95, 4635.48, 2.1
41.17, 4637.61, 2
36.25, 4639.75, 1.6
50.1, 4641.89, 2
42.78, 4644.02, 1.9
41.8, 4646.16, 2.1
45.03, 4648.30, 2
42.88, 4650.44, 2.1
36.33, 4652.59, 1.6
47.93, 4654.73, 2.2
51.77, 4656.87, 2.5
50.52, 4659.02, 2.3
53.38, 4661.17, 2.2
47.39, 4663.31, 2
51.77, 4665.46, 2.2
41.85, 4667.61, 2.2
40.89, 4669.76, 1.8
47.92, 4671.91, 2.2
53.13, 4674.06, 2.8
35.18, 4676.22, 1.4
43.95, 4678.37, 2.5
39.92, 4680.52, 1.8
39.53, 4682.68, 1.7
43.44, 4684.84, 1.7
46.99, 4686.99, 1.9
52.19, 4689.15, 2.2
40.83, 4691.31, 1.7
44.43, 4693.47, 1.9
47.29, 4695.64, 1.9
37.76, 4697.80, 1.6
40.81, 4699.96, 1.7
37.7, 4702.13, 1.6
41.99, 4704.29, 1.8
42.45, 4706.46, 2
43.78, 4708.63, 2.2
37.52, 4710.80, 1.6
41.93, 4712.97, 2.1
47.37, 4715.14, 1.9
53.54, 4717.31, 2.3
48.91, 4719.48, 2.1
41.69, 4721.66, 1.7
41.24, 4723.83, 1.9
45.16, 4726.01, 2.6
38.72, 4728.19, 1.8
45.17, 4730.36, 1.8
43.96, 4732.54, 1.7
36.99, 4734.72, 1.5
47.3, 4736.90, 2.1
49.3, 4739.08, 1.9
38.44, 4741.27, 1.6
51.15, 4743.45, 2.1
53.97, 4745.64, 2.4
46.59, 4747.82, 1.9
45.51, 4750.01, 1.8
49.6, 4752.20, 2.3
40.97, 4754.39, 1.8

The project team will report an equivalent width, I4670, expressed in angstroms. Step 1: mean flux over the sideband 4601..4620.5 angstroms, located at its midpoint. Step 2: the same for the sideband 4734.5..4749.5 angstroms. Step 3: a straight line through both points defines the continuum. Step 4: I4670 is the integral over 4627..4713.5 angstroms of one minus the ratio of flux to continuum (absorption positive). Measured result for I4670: 3.4 angstroms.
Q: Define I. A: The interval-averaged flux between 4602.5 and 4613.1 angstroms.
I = 45.6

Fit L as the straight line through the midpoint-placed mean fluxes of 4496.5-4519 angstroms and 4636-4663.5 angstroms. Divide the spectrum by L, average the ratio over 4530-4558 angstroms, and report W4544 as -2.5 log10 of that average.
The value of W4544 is 0.12 mag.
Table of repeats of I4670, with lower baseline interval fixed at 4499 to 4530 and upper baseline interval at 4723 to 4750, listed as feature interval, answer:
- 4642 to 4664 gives -1.89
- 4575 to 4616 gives -3.22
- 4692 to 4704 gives 0.60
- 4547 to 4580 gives -3.01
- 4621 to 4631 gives -0.67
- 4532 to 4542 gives 1.69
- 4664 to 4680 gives -0.67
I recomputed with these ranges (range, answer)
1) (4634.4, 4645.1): 44.2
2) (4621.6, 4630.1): 43.8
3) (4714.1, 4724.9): 46.6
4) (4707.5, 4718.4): 44.8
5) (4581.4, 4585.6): 42.7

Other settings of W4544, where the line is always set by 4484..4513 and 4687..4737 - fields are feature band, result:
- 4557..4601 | -0.11 mag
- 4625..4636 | -0.11 mag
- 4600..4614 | -0.12 mag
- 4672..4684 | -0.01 mag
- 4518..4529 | 0.08 mag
